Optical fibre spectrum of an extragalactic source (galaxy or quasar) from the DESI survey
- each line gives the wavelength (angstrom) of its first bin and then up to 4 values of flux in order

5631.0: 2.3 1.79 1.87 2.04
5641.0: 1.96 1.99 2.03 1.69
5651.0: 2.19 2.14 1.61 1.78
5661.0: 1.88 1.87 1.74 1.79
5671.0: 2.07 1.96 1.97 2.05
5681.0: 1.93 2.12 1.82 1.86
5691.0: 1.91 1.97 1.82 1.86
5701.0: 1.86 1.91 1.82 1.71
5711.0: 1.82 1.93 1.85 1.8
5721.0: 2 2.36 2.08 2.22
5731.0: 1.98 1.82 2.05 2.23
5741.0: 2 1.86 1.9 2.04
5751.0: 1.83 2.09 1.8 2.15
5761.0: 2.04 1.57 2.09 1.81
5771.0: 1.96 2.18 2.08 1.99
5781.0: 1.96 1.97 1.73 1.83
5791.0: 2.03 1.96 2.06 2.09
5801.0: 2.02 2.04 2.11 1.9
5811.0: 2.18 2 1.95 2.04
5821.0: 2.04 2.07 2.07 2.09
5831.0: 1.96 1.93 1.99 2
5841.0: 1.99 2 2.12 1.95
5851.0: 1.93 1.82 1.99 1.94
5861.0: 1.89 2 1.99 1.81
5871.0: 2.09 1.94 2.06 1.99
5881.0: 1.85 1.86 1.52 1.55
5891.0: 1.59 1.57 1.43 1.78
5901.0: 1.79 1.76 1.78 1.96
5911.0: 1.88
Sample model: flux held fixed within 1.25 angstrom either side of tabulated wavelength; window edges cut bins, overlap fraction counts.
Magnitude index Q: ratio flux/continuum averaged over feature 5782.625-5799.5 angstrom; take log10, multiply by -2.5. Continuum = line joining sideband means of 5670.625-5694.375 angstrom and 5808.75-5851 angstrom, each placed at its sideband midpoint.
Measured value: 0.03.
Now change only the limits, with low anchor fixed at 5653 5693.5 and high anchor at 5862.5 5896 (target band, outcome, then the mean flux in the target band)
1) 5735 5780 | -0.06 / 1.98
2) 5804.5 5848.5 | -0.10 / 2.02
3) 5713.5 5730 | -0.09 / 2.04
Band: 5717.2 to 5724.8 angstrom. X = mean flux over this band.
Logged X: 2.05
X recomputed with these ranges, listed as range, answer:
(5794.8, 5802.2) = 2.06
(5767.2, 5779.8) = 2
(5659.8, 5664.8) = 1.87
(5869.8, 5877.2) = 2.03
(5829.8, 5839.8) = 1.97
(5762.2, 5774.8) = 1.92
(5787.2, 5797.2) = 1.97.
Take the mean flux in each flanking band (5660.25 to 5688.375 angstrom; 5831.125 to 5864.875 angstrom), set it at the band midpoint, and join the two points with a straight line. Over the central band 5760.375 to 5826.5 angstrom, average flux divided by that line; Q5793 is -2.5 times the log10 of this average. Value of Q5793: -0.02 mag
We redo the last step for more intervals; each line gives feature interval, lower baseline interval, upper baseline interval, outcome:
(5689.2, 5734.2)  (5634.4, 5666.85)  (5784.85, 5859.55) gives 0.005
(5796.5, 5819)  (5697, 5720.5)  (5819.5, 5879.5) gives -0.051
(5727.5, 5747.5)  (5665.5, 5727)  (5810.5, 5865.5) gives -0.034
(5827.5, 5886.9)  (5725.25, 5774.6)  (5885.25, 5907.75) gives -0.123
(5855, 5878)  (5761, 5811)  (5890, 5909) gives -0.110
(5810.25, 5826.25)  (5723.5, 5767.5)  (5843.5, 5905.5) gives -0.074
